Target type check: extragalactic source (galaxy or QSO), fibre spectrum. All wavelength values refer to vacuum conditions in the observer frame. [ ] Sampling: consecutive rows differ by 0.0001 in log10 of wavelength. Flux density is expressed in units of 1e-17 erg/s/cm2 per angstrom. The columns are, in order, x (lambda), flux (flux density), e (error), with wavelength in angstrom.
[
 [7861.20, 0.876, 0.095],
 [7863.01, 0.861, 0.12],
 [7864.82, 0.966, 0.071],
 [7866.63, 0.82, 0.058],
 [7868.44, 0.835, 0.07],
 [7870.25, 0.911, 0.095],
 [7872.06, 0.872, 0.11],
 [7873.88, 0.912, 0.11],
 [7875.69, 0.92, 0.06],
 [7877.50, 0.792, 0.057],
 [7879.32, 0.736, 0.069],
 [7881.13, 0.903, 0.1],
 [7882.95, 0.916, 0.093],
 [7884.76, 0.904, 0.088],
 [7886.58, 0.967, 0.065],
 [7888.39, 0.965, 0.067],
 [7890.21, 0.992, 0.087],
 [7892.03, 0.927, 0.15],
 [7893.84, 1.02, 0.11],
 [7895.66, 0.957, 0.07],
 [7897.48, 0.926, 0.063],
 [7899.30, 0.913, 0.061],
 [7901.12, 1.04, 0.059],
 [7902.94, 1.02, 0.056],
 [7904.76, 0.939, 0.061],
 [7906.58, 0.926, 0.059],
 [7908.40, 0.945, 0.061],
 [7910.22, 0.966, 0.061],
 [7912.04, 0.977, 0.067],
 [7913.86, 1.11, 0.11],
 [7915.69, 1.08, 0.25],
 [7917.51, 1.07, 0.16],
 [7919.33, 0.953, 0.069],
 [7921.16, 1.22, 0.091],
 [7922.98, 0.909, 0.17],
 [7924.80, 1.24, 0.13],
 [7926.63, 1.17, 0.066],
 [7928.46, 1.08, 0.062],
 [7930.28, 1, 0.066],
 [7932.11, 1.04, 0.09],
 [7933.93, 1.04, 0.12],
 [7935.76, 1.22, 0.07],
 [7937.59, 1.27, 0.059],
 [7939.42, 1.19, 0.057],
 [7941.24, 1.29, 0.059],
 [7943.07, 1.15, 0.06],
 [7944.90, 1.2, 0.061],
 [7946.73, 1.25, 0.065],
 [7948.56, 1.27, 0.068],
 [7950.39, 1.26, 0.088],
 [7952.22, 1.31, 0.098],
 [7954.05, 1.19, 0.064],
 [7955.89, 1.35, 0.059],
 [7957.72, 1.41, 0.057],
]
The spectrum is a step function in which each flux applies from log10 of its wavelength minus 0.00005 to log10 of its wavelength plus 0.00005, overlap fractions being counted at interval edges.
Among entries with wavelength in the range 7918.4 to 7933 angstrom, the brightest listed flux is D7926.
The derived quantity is 1.24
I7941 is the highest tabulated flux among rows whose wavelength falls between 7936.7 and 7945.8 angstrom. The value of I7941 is 1.29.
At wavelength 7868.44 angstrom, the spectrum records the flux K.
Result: 0.835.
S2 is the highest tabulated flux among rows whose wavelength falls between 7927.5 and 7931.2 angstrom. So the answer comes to 1.08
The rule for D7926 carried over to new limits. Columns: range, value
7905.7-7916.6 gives 1.11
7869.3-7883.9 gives 0.92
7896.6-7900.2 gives 0.926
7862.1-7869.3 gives 0.966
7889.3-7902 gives 1.04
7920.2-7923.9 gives 1.22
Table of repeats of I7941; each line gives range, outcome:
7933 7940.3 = 1.27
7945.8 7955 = 1.31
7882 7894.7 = 1.02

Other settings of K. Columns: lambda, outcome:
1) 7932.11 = 1.04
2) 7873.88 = 0.912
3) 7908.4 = 0.945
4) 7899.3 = 0.913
